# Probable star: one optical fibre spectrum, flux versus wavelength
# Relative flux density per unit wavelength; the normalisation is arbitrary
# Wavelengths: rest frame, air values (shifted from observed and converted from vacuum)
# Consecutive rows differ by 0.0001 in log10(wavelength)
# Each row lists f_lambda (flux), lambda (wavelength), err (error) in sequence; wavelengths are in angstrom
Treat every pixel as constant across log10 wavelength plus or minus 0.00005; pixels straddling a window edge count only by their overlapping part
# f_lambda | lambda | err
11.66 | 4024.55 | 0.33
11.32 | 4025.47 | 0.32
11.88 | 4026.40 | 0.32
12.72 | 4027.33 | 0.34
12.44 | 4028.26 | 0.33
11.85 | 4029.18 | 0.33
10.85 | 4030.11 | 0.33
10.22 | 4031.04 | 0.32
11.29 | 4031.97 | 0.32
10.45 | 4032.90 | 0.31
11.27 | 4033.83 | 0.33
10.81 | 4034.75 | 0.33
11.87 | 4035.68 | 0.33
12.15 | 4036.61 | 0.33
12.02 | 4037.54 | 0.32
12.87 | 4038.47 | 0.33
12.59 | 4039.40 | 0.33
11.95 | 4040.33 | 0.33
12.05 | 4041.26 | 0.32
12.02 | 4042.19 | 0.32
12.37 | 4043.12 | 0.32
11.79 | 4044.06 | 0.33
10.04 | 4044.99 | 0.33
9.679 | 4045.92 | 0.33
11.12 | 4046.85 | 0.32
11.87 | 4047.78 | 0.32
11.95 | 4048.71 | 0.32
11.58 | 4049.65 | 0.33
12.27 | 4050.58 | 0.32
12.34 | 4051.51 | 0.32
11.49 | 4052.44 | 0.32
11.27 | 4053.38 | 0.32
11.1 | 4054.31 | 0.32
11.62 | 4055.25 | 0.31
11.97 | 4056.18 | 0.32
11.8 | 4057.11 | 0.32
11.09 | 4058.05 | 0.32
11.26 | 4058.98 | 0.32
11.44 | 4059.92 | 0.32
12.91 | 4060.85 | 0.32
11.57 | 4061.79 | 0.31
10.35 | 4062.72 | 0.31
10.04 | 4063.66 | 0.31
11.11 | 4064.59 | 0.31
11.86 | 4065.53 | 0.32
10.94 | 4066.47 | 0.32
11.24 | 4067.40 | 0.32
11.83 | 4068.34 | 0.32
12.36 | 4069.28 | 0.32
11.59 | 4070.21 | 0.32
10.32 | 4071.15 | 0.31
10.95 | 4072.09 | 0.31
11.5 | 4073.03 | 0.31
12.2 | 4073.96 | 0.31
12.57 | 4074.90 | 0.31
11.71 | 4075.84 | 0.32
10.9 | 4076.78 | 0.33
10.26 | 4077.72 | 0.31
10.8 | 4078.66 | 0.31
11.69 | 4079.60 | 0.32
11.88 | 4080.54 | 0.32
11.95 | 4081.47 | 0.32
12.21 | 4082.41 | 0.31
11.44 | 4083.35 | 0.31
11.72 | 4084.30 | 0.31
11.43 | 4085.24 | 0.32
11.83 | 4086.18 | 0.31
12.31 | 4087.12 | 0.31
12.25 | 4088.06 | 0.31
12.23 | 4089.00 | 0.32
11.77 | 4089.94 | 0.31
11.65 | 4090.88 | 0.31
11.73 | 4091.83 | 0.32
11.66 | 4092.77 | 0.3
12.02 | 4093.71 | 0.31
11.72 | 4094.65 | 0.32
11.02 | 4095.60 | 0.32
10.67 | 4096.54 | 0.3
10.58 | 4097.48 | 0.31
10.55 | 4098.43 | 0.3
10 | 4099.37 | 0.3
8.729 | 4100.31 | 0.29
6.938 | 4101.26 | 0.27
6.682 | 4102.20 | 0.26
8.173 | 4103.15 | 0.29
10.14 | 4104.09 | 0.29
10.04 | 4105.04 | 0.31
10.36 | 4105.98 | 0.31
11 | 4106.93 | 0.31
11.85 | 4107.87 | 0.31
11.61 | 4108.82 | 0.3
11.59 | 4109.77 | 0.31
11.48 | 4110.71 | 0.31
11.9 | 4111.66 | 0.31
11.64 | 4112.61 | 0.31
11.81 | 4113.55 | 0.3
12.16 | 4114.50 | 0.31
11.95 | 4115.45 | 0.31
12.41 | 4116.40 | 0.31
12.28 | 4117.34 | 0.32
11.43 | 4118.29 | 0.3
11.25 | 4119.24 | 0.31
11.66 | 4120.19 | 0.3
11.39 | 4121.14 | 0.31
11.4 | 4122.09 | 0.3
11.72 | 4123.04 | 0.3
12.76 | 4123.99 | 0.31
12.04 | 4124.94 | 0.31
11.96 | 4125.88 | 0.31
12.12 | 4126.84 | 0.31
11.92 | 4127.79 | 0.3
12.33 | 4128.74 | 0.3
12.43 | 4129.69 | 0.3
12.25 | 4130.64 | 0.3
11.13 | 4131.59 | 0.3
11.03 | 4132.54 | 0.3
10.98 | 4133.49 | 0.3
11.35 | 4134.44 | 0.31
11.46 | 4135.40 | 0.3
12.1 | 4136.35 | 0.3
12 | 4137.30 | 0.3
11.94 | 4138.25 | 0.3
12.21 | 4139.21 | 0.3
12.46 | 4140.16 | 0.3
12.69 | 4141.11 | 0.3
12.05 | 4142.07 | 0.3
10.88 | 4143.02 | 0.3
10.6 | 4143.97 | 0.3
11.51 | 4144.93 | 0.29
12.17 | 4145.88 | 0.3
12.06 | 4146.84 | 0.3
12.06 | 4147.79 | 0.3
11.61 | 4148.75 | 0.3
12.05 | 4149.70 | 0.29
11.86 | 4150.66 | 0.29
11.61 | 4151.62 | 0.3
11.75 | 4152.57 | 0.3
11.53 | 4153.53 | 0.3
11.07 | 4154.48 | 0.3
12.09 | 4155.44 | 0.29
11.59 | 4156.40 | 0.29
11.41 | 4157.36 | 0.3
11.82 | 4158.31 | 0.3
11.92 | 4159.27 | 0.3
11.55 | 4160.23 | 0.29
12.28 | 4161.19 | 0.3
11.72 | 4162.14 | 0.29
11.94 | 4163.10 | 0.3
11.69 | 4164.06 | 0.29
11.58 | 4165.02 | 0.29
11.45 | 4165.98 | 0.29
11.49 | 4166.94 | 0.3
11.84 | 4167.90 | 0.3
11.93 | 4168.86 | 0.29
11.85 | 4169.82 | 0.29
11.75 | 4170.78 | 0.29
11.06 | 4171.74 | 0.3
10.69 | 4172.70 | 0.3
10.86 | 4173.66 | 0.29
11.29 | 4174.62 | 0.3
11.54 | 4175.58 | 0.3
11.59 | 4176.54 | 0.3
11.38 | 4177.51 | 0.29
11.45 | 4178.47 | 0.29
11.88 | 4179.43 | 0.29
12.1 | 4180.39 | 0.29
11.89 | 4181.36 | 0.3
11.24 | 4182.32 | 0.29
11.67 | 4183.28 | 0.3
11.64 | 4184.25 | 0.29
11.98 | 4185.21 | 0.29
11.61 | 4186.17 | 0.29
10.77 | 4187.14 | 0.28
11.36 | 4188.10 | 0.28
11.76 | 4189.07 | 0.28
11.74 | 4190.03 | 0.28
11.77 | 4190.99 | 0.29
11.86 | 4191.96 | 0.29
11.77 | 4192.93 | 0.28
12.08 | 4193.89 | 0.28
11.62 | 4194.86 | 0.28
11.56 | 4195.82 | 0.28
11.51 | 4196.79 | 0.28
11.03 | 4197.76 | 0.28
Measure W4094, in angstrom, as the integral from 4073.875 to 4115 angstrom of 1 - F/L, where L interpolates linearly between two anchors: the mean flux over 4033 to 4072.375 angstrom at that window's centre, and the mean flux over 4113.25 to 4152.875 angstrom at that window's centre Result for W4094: 2.1 angstrom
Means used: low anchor 11.5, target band 11.1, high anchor 11.8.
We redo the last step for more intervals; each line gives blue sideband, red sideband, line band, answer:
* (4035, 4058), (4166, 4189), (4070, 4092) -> 0.1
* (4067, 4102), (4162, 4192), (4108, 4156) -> -1.6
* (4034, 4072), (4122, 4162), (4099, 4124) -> 1.8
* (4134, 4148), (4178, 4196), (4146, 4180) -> 0.3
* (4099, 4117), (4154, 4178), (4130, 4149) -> -1.1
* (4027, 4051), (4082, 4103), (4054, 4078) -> -0.3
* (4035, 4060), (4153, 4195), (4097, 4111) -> 2.0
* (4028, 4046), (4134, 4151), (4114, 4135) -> 0.0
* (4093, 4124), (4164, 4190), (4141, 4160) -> -0.7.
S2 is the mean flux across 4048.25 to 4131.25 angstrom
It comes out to 11.4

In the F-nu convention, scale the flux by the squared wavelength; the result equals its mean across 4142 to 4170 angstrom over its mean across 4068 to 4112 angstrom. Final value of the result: 1.09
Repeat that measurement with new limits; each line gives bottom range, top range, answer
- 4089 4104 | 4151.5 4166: 1.17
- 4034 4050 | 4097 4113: 0.90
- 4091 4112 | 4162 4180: 1.14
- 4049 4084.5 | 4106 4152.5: 1.06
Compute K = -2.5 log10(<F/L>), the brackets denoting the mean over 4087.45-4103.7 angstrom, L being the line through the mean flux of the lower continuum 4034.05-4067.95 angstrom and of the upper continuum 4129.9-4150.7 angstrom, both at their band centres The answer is 0.113 mag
